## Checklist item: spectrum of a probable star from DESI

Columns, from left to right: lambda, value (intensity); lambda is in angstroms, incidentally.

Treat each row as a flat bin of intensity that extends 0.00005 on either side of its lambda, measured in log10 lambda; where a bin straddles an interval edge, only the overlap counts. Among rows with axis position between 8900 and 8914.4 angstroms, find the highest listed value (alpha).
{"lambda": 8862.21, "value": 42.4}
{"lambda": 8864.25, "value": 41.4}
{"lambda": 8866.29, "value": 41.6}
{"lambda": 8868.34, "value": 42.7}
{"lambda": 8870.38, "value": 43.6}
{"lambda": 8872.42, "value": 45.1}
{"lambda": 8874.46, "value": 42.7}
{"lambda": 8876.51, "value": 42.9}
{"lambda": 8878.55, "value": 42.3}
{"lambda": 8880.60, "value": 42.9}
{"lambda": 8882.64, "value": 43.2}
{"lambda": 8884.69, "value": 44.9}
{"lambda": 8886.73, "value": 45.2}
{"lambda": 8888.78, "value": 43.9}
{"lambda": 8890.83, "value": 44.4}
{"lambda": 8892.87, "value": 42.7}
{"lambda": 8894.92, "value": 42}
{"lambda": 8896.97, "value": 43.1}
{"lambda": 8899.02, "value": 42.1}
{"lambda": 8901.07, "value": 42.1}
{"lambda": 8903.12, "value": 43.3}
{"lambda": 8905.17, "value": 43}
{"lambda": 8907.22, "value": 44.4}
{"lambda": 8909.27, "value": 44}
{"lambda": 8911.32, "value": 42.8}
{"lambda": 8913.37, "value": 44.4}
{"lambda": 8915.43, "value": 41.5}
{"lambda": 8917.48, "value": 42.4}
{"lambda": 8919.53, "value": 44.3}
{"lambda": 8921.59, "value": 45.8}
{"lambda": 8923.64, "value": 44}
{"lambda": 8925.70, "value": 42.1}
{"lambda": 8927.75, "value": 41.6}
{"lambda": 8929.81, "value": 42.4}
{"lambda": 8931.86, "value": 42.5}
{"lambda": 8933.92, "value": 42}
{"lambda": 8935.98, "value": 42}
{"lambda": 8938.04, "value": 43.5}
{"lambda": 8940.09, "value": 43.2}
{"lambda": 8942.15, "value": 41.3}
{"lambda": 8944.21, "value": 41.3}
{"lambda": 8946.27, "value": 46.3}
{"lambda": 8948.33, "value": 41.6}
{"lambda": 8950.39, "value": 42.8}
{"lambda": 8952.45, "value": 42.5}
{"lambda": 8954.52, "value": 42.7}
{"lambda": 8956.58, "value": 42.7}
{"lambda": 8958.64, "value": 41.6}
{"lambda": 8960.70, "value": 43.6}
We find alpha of 44.4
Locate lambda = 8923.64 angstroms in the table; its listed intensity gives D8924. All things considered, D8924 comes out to 44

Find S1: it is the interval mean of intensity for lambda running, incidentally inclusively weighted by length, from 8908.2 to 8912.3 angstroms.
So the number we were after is 43.4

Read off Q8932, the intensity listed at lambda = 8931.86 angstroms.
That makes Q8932 42.5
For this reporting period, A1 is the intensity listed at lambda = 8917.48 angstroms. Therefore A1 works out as 42.4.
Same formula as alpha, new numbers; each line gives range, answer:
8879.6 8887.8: 45.2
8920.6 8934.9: 45.8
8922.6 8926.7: 44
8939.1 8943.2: 43.2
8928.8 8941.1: 43.5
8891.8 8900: 43.1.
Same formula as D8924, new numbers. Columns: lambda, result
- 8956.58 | 42.7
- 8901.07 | 42.1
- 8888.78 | 43.9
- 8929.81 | 42.4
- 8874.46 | 42.7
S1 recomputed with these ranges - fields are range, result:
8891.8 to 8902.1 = 42.4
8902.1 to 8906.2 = 43.2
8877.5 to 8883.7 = 42.8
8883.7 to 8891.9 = 44.6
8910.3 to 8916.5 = 42.9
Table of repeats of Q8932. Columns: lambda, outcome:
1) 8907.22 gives 44.4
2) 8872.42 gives 45.1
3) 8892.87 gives 42.7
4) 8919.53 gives 44.3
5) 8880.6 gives 42.9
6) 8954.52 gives 42.7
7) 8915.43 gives 41.5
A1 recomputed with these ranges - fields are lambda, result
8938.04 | 43.5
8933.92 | 42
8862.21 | 42.4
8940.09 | 43.2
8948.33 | 41.6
